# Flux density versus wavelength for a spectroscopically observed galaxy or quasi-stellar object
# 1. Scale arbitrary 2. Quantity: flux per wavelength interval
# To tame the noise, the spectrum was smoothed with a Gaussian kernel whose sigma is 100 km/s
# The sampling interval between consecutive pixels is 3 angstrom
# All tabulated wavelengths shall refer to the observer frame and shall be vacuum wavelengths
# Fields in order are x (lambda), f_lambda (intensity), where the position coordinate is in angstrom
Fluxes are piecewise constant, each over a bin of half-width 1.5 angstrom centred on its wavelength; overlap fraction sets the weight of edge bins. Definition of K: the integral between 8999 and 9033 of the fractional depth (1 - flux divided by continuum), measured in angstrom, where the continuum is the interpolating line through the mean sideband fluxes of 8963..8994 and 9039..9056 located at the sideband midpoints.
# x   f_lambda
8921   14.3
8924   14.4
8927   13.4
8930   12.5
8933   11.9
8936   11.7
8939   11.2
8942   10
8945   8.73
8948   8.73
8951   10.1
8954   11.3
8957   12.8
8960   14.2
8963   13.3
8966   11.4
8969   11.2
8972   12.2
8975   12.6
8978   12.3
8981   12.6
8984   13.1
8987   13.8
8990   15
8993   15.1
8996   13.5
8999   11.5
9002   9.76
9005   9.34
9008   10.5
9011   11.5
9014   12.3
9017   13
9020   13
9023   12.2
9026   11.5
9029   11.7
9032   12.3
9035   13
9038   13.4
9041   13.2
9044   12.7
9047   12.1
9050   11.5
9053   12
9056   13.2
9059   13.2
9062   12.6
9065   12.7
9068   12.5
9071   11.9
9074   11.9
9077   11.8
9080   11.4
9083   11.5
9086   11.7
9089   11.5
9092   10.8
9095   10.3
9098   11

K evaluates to 2.9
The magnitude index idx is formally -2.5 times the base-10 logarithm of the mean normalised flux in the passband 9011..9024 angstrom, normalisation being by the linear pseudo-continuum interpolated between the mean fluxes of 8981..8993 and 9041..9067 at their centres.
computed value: 0.07 mag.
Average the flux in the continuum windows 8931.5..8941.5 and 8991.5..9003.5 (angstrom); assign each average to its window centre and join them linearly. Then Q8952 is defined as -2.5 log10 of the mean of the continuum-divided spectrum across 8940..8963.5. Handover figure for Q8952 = 0.06 mag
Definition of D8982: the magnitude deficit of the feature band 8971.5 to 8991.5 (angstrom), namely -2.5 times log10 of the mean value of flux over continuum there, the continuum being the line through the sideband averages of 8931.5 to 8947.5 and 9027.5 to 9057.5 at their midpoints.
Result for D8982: -0.156 mag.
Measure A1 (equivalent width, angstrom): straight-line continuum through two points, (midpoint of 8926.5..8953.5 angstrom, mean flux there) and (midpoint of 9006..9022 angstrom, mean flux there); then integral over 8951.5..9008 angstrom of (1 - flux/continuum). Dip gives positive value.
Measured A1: -4.75 angstrom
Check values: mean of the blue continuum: 10.8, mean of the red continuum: 12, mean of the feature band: 12.4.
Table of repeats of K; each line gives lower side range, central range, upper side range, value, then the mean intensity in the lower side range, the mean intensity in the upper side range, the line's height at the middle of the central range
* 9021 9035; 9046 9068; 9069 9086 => -1.14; 12.1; 11.7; 11.9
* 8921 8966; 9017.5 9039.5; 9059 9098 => -1.31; 11.8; 11.7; 11.8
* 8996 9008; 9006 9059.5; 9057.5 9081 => -4.31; 10.7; 12.3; 11.4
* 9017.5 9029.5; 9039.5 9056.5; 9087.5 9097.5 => -0.97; 12.2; 10.9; 11.7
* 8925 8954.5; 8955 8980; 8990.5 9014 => -2.49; 11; 11.8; 11.4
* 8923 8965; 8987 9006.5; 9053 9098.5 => -1.17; 11.7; 11.9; 11.8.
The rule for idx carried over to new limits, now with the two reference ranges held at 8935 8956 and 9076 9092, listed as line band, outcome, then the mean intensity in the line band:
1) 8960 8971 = -0.18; 12.3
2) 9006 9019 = -0.09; 11.8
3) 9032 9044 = -0.17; 13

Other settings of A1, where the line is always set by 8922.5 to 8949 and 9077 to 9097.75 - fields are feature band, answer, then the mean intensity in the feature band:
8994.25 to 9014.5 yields 0.28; 11.2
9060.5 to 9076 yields -1.44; 12.3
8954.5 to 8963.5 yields -1.42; 13.2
